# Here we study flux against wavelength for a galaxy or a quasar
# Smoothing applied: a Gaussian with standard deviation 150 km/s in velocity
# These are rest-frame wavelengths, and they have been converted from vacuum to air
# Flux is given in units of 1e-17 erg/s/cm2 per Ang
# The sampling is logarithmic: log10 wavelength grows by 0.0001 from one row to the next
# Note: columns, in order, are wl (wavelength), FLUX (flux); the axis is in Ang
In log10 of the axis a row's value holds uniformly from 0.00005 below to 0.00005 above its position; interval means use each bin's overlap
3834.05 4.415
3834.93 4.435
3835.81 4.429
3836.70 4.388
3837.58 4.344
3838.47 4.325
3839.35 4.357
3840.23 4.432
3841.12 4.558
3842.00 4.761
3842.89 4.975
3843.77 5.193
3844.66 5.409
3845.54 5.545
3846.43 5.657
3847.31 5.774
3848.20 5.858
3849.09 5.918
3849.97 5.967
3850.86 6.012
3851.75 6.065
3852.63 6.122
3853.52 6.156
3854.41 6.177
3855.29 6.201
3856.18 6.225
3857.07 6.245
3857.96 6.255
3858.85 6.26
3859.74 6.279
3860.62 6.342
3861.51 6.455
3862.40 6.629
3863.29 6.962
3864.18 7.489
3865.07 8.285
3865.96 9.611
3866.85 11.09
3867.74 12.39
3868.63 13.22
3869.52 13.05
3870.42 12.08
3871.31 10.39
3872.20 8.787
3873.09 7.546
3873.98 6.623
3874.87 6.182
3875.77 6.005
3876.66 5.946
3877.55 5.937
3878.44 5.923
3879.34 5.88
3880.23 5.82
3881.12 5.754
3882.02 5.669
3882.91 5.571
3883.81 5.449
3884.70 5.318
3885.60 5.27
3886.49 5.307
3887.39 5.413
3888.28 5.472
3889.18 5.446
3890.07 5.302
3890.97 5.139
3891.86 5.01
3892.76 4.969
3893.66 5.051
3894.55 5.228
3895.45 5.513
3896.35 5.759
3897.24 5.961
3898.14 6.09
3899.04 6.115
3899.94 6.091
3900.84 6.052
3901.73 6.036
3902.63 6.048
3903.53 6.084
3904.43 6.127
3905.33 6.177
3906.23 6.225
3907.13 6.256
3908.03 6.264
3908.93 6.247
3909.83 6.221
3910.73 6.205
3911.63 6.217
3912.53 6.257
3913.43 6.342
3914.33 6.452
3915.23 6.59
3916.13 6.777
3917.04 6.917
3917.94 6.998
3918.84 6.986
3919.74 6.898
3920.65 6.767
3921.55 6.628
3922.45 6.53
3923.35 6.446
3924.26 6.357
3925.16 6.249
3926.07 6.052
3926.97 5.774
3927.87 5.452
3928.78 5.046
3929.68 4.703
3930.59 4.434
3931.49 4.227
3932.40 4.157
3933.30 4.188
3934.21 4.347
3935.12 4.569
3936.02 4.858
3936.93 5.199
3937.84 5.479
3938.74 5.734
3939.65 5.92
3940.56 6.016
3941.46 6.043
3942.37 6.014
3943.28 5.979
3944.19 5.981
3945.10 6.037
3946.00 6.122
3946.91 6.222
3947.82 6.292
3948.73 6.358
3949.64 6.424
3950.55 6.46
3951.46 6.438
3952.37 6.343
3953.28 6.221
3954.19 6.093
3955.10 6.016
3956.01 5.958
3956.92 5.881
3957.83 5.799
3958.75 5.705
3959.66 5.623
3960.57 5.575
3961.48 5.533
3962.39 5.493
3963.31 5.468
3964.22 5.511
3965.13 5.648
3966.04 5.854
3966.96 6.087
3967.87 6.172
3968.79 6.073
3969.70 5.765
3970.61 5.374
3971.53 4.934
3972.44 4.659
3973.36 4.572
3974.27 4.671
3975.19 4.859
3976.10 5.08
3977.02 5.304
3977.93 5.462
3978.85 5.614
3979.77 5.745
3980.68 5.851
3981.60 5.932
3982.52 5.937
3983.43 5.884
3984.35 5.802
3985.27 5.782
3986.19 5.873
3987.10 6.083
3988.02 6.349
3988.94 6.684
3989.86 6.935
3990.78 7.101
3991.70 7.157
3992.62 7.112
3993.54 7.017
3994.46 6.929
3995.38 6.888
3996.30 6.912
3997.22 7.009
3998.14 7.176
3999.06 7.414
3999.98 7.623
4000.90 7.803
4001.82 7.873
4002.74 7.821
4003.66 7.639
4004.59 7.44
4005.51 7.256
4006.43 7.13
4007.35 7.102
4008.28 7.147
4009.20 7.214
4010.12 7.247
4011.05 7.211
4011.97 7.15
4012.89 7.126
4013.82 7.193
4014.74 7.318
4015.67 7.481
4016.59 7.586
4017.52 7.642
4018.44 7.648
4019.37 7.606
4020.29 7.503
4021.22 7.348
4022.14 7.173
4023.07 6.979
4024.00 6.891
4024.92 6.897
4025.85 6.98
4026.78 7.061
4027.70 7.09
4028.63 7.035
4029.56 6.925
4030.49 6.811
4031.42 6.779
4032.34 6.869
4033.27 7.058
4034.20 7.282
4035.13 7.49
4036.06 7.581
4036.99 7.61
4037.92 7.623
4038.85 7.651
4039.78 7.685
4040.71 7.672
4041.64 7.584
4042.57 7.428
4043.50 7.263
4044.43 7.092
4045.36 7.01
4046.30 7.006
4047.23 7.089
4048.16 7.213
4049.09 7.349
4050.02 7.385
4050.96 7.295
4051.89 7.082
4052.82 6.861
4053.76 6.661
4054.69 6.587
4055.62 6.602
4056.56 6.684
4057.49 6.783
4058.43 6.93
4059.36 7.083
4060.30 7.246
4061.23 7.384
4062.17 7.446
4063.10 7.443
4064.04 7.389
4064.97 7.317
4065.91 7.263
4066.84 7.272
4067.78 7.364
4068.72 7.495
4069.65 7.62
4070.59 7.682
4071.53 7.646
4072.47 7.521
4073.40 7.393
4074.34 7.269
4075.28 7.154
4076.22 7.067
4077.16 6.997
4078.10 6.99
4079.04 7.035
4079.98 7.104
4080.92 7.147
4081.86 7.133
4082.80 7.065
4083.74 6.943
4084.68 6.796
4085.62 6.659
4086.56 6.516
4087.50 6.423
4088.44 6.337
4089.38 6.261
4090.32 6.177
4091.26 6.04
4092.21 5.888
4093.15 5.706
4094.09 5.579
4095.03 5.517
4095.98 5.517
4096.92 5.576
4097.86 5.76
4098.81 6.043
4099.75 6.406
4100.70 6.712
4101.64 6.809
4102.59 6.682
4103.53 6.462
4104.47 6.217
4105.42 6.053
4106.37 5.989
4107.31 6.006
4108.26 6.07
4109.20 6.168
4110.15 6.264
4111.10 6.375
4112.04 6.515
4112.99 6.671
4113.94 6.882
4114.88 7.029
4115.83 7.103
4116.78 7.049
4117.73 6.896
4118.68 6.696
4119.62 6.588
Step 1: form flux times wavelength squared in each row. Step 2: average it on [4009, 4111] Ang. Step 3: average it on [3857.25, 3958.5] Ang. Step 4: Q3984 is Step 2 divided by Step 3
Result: 1.2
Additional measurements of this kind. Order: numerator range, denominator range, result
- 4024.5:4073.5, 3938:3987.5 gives 1.30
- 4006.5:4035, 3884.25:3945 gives 1.31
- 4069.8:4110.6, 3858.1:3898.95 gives 1.06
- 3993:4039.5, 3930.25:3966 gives 1.33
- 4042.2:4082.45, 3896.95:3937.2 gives 1.30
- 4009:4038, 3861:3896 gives 1.11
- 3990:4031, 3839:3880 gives 1.12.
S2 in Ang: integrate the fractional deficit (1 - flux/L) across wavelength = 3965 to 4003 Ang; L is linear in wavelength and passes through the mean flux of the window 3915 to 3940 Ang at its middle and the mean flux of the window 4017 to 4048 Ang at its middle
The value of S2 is 2.0 Ang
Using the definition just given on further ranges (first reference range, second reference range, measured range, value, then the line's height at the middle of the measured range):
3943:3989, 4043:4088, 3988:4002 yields -2.17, 6.18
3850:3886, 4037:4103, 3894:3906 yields 2.07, 7.18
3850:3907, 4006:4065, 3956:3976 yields 4.22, 6.96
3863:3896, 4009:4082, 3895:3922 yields 2.85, 7.06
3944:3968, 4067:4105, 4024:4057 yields -3.71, 6.43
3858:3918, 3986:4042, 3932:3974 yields 7.74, 6.96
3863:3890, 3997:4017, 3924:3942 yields 5.28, 7.4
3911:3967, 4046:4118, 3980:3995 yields -0.51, 6.18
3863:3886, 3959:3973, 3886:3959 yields 7.88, 6.63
